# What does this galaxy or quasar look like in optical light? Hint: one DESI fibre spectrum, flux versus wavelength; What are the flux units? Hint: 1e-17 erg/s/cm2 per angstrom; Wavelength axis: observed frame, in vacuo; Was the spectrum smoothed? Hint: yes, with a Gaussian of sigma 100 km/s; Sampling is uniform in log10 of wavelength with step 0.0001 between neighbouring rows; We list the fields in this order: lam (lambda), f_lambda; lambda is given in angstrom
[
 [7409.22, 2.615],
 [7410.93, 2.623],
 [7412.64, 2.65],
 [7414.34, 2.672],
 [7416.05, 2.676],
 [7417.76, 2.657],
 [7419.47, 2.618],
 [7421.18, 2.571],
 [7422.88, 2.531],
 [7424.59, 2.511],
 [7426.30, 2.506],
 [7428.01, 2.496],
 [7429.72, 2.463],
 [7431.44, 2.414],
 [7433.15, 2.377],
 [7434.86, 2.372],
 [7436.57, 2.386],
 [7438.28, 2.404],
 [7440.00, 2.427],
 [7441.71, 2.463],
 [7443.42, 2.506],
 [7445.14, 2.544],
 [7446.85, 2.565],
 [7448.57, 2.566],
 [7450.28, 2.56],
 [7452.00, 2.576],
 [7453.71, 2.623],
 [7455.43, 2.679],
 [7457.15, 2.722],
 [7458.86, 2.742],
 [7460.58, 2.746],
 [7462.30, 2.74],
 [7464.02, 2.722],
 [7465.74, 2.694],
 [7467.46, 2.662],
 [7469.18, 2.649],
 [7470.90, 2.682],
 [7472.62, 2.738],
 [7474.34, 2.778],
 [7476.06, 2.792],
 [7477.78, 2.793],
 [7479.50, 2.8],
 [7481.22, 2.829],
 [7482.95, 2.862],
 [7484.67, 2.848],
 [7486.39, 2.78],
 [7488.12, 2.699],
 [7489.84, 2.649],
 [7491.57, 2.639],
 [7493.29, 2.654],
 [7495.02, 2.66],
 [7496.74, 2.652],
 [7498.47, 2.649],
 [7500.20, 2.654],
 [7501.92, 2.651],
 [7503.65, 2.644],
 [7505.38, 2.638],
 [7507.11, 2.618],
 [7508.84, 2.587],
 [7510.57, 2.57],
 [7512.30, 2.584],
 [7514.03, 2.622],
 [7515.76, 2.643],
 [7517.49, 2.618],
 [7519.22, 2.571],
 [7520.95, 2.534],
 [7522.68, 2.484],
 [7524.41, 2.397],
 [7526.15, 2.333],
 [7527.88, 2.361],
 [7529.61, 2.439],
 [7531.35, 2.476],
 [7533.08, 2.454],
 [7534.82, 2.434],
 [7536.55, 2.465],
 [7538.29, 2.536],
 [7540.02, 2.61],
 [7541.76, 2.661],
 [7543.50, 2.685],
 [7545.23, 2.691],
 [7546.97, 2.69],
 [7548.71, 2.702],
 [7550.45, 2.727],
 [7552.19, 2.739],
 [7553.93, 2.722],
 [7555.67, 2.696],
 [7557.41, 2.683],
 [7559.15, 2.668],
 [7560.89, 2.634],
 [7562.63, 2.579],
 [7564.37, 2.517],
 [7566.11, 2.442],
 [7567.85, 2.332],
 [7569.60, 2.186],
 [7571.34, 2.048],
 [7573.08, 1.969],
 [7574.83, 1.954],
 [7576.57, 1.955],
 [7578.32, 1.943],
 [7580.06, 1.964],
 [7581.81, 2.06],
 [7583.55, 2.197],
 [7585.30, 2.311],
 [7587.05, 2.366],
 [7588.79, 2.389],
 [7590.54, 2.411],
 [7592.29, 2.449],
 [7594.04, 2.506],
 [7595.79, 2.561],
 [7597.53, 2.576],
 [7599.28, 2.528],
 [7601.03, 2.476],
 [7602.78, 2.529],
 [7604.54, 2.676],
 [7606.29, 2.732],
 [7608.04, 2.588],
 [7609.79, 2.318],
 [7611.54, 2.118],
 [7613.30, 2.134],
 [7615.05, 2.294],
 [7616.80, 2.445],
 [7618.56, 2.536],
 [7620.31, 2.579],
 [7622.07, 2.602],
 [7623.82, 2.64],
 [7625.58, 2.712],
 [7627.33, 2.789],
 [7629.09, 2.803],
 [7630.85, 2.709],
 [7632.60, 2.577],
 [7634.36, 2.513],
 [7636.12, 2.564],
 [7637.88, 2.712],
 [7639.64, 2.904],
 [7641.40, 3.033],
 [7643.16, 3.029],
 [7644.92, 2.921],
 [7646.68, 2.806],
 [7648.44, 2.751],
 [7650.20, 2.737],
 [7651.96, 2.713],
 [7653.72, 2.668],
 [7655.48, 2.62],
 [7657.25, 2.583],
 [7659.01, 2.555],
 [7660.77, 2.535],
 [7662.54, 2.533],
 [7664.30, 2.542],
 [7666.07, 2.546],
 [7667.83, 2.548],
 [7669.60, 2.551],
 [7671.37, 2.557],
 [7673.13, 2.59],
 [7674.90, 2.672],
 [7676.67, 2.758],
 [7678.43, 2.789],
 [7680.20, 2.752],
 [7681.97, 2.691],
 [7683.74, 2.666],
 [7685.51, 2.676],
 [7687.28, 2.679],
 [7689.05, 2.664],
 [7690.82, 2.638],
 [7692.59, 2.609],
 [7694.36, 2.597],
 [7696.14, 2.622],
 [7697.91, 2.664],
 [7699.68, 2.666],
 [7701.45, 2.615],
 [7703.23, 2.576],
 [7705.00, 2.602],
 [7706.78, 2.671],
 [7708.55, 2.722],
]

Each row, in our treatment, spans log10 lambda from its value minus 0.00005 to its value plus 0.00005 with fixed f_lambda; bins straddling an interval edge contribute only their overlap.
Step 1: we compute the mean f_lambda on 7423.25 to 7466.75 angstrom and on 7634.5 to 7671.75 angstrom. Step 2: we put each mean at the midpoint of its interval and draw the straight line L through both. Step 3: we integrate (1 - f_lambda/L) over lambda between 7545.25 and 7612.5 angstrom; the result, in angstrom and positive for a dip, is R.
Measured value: 5.5 angstrom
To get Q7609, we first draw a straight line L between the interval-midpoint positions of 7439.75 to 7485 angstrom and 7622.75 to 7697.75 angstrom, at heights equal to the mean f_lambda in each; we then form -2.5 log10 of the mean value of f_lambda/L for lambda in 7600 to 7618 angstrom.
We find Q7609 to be 0.105 mag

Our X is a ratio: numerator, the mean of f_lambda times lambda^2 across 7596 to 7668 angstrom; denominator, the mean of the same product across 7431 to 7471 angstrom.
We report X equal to 1.06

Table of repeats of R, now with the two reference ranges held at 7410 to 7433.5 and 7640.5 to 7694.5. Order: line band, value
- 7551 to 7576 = 1.80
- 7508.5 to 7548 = 1.05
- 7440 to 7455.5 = 0.12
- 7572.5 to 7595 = 3.78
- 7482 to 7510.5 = -0.91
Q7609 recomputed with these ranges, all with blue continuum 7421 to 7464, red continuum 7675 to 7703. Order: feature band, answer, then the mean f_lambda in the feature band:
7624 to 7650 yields -0.05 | 2.77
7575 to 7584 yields 0.28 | 2.01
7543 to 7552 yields -0.04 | 2.7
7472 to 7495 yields -0.08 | 2.76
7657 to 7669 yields 0.05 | 2.55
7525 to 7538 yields 0.07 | 2.43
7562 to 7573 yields 0.13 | 2.32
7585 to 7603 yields 0.07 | 2.47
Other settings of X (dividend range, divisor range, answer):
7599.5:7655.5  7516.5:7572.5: 1.06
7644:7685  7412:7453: 1.12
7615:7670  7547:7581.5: 1.14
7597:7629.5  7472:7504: 0.96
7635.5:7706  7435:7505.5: 1.06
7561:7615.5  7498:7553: 0.92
